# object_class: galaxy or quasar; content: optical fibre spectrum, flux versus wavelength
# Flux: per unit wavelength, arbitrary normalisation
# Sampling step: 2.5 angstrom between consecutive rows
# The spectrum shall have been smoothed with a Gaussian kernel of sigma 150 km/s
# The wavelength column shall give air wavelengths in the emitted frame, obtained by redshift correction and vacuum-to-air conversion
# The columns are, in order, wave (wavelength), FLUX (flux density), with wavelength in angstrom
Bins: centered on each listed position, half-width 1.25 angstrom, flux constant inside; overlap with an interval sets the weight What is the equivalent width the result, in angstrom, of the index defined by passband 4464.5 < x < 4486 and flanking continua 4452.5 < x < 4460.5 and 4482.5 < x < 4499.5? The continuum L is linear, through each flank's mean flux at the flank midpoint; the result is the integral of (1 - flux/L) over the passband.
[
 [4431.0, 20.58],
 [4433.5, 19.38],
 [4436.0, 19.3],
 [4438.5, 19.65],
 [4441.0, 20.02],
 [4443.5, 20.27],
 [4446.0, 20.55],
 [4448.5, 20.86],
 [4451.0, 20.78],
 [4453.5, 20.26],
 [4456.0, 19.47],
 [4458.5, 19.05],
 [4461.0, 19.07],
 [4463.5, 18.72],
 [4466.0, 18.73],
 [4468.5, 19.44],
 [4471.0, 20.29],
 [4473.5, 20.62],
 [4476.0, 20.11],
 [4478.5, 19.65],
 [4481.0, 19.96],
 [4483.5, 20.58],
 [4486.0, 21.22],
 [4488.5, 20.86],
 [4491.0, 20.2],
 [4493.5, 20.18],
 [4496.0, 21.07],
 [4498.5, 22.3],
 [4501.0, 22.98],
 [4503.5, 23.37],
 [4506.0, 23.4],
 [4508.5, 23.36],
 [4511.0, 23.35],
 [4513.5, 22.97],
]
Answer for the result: 0.31 angstrom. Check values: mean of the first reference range 19.5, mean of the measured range 20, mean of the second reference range 20.9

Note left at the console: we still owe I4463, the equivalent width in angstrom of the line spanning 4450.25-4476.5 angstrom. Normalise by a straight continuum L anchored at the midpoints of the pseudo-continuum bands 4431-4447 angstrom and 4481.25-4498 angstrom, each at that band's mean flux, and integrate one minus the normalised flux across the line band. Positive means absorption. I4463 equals 0.8 angstrom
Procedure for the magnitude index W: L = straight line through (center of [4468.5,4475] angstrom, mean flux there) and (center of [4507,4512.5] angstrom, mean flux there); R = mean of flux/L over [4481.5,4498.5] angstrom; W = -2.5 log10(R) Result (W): 0.05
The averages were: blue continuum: 20.2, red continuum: 23.3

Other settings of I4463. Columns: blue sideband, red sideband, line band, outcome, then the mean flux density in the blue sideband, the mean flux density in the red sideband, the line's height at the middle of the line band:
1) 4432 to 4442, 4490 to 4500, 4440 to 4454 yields -0.4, 19.6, 21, 19.8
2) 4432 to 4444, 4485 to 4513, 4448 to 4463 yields 0.4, 19.7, 22.1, 20.4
